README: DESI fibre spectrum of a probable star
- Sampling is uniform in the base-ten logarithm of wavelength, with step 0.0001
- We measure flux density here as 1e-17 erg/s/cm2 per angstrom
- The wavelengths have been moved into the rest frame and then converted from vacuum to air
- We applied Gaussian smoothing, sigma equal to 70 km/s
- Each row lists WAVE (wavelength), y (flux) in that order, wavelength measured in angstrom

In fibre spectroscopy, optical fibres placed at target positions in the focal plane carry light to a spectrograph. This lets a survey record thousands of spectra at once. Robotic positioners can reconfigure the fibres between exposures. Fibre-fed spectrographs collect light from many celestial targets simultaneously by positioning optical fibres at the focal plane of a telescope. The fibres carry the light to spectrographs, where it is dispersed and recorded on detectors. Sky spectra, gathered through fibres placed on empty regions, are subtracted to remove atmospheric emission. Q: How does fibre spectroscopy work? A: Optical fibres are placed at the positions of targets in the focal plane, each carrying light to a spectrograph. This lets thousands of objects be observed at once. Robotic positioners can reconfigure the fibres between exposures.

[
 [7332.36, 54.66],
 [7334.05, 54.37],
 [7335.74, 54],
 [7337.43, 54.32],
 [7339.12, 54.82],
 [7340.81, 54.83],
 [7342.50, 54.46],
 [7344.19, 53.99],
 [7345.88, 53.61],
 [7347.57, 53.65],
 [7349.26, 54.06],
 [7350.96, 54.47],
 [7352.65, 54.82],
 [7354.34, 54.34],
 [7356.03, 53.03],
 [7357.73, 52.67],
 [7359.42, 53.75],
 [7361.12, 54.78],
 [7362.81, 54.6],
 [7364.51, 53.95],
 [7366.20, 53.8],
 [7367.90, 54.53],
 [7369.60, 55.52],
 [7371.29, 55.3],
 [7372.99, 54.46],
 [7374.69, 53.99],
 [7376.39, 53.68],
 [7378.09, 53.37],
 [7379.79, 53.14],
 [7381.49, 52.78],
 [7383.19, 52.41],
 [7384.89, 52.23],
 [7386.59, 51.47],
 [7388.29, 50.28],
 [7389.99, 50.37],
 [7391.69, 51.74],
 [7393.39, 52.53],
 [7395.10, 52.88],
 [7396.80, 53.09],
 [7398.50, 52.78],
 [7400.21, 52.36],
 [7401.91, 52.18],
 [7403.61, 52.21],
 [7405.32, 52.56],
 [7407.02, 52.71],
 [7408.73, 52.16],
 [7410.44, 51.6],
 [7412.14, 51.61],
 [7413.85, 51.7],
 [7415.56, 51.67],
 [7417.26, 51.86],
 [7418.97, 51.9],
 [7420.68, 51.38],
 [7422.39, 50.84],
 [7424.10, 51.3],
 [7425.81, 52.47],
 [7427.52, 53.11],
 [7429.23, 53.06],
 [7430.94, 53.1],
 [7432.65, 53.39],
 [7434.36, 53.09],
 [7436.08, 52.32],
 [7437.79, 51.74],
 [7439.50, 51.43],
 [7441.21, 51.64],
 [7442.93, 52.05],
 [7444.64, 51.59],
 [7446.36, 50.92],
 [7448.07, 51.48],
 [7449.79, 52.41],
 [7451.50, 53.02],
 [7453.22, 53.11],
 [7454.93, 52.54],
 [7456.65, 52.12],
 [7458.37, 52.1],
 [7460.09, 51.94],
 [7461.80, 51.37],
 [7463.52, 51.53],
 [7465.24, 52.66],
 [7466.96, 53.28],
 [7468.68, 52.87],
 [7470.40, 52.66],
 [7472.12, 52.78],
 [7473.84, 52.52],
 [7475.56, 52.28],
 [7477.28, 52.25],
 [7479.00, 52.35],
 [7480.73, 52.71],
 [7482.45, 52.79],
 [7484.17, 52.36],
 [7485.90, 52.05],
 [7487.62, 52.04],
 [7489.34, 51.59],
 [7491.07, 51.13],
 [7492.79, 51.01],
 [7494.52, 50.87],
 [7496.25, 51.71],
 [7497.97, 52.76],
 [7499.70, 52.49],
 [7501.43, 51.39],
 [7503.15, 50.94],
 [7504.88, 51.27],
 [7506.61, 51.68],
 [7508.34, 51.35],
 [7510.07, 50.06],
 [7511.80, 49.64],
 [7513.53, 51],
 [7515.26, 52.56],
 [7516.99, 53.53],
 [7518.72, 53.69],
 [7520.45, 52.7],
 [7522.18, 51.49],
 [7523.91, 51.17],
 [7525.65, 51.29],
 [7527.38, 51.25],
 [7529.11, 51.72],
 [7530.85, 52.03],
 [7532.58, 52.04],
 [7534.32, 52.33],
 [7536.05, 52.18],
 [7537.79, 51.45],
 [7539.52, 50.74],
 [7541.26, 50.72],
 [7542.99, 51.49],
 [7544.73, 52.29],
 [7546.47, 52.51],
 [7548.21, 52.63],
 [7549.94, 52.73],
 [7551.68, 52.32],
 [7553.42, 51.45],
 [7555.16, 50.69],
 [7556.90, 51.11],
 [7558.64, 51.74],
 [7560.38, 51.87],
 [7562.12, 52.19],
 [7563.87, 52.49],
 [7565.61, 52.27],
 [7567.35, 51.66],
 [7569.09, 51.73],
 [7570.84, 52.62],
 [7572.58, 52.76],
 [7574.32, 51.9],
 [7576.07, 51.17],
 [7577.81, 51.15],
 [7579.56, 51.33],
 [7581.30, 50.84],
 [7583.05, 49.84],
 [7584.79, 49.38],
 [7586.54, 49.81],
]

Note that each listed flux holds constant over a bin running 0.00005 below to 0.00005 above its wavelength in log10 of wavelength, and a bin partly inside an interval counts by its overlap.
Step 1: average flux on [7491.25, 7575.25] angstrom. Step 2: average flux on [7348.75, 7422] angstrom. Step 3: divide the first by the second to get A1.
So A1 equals 1.0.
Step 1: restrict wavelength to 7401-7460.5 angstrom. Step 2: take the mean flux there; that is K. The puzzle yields 52.1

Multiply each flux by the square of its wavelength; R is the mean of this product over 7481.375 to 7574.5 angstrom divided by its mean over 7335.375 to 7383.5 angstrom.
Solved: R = 1.00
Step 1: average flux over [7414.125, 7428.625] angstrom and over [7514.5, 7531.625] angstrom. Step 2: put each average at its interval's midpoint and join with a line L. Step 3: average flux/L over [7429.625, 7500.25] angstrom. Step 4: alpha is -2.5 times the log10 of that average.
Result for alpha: 0.00 mag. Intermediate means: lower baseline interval 51.8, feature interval 52.2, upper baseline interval 52.1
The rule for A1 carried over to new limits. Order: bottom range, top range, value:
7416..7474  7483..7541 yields 0.99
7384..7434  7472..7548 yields 0.99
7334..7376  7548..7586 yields 0.95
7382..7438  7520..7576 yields 0.99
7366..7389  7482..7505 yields 0.97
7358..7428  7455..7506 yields 0.99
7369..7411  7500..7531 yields 0.98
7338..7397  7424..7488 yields 0.98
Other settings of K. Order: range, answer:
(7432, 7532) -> 52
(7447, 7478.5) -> 52.4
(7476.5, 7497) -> 51.9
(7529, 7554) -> 51.9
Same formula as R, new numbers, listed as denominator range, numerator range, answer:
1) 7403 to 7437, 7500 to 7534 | 1.02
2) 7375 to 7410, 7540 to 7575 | 1.04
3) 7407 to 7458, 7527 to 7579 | 1.03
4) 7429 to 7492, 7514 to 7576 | 1.02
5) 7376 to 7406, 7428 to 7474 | 1.02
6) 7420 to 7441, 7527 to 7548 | 1.02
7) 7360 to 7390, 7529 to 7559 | 1.01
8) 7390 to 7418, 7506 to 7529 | 1.02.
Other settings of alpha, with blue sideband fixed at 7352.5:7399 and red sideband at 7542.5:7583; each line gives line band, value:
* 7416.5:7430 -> 0.02 mag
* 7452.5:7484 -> 0.00 mag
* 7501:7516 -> 0.02 mag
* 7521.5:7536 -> 0.01 mag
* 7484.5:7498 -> 0.02 mag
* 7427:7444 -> 0.01 mag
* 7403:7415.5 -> 0.02 mag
